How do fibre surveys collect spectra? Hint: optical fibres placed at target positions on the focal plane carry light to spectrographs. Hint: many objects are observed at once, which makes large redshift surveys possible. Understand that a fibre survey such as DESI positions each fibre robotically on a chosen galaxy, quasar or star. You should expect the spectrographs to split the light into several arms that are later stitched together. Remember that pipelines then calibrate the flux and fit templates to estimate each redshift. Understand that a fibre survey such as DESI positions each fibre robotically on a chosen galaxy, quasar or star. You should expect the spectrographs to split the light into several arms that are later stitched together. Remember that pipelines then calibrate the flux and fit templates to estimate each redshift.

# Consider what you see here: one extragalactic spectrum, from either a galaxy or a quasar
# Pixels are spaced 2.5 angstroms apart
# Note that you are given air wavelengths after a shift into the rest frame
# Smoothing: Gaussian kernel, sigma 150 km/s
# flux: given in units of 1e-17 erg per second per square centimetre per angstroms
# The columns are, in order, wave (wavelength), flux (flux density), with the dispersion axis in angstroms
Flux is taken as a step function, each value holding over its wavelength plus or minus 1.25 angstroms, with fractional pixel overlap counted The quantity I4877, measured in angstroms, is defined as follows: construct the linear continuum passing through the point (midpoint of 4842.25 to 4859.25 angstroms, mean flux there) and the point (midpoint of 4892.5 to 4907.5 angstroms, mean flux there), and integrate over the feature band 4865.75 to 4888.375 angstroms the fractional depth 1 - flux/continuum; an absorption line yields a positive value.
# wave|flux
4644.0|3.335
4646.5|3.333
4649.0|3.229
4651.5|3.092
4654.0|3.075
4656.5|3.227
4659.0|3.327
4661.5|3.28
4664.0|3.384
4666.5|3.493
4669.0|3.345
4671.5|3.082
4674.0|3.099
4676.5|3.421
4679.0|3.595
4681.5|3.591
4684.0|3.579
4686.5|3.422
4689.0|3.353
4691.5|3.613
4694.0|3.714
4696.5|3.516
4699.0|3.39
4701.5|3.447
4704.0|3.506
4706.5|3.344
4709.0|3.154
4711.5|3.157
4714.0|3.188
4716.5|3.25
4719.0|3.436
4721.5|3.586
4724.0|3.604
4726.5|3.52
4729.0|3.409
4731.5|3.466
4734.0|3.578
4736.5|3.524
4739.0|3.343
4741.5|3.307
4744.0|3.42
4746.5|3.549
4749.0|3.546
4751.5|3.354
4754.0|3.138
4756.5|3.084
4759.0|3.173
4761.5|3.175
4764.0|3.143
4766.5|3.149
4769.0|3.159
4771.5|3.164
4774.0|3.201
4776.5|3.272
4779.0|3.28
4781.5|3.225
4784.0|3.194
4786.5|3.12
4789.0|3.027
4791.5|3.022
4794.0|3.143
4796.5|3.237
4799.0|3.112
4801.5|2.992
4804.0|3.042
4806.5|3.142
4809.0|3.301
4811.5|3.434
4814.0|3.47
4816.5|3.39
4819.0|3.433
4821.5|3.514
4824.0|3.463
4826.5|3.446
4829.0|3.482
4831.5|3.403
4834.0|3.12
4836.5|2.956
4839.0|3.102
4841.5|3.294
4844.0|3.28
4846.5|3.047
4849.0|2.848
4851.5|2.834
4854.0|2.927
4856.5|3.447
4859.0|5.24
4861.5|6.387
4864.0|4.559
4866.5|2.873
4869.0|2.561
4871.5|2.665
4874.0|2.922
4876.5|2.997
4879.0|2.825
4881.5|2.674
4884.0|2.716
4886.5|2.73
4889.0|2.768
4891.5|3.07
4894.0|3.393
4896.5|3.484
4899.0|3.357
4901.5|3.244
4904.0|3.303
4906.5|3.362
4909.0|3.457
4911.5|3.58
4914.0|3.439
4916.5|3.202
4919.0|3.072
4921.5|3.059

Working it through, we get 3.7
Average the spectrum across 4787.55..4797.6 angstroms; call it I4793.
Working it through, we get 3.11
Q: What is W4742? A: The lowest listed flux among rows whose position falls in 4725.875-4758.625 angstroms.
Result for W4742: 3.084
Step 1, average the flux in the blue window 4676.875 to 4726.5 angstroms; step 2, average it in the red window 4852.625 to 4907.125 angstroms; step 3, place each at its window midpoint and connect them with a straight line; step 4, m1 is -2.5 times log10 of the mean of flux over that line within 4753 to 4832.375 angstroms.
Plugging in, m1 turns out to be 0.05 mag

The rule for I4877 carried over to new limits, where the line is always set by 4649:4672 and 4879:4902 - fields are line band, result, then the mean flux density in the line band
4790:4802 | 0.1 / 3.11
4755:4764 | 0.0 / 3.14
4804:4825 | -1.8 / 3.37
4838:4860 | -1.8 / 3.32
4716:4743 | -2.3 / 3.46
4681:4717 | -2.2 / 3.41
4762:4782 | -0.3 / 3.2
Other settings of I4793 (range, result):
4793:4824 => 3.28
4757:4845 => 3.23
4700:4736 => 3.41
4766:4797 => 3.17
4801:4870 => 3.44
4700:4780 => 3.33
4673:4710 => 3.45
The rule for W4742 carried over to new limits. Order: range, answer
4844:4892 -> 2.561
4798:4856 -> 2.834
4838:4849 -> 2.848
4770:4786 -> 3.164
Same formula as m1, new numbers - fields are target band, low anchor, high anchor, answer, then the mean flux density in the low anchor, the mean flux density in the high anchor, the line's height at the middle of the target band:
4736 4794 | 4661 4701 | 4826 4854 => 0.02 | 3.43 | 3.15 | 3.28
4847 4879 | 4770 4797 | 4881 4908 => -0.12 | 3.17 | 3.12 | 3.13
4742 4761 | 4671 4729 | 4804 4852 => 0.01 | 3.42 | 3.26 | 3.36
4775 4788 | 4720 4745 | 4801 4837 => 0.06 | 3.48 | 3.32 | 3.39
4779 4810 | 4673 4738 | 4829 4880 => 0.09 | 3.44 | 3.37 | 3.4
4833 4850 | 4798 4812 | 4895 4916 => 0.05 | 3.16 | 3.4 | 3.24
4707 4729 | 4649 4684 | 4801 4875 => -0.01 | 3.32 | 3.39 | 3.34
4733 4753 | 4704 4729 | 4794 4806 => -0.05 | 3.37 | 3.1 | 3.29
